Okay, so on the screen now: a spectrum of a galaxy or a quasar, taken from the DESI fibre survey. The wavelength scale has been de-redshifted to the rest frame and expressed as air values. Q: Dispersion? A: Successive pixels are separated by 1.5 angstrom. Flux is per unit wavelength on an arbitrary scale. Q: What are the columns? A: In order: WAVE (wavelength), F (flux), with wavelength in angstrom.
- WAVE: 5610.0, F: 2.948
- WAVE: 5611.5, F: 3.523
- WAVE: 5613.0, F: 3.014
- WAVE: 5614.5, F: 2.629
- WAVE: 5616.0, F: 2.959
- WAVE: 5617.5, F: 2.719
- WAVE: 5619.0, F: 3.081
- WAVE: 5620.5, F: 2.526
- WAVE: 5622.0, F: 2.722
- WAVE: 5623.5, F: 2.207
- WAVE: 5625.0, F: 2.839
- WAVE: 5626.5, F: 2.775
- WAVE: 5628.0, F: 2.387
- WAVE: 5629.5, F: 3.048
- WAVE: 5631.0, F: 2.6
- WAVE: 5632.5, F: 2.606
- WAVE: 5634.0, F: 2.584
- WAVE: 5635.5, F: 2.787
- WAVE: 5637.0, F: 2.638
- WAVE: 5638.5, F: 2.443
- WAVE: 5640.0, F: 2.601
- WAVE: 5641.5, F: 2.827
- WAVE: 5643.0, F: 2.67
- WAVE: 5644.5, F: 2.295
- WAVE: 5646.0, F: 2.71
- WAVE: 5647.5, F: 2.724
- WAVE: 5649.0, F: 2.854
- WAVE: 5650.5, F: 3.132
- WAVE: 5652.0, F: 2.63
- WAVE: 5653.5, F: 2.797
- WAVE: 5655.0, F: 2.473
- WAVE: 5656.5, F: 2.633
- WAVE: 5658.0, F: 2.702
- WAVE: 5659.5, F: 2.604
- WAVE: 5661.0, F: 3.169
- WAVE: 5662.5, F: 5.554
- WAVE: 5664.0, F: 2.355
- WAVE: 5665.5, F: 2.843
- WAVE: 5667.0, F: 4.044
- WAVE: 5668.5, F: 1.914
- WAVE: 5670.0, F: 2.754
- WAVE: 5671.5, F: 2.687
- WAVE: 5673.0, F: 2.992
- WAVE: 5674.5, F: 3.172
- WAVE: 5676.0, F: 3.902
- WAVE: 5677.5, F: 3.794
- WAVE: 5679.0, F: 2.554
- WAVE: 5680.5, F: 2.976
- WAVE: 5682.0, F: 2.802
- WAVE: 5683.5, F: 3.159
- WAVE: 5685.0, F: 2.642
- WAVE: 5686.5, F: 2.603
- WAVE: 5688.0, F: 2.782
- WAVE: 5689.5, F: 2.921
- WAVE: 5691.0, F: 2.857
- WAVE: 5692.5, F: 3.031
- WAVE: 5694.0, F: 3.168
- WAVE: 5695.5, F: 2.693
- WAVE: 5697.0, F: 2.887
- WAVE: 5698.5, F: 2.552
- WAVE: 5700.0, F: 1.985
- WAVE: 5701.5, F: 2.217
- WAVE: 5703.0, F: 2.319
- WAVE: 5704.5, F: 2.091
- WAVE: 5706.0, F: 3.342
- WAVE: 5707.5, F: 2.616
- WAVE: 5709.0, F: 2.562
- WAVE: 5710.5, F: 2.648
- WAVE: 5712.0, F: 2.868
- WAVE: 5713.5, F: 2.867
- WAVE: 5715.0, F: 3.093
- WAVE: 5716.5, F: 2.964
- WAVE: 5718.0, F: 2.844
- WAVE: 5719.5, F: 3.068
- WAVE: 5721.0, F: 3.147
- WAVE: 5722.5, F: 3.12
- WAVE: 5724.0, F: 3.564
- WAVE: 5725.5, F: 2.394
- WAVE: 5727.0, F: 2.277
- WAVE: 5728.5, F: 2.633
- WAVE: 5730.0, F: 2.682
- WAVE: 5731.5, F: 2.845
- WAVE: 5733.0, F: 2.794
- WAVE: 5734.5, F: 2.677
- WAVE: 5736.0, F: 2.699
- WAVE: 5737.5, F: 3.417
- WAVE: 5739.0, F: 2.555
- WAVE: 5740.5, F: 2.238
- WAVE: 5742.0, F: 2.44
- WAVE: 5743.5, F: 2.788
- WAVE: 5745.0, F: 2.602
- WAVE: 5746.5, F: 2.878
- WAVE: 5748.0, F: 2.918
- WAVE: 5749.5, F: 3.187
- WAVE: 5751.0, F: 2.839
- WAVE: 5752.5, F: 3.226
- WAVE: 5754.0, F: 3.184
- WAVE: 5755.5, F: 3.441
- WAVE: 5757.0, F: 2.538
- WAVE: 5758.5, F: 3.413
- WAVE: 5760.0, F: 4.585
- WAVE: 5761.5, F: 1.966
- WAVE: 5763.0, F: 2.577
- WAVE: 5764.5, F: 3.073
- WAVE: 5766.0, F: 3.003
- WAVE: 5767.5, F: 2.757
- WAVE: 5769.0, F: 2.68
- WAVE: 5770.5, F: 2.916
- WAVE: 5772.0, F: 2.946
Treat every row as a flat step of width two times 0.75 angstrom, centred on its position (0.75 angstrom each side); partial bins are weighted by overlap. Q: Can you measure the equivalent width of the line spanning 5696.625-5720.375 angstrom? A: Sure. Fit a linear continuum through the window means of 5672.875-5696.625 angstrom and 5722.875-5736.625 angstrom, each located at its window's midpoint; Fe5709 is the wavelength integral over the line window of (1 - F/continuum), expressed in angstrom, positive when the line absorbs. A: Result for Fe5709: 1.5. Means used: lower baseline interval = 3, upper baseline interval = 2.74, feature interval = 2.68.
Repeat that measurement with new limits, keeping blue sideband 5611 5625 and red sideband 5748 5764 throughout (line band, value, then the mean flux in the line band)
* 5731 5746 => 1.70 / 2.71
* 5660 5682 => -1.95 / 3.17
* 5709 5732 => 1.20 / 2.86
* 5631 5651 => 1.27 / 2.67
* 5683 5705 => 2.22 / 2.66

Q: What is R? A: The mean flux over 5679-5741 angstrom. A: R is 2.77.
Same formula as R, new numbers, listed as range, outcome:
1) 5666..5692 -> 2.97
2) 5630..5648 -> 2.63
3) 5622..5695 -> 2.86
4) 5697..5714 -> 2.56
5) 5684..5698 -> 2.84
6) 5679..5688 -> 2.81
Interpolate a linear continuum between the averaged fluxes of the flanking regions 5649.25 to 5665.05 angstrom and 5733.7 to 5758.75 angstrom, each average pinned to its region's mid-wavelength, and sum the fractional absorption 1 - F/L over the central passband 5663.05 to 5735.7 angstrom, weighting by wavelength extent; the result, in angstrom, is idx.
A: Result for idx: 2.60 angstrom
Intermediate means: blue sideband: 3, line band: 2.83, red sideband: 2.87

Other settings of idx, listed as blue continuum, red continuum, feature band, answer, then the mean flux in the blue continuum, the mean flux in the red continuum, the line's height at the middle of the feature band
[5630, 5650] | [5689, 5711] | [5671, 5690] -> -2.5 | 2.65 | 2.66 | 2.66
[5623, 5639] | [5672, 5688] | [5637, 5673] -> -0.1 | 2.64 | 3.04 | 2.84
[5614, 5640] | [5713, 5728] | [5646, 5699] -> -2.9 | 2.68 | 2.93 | 2.8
